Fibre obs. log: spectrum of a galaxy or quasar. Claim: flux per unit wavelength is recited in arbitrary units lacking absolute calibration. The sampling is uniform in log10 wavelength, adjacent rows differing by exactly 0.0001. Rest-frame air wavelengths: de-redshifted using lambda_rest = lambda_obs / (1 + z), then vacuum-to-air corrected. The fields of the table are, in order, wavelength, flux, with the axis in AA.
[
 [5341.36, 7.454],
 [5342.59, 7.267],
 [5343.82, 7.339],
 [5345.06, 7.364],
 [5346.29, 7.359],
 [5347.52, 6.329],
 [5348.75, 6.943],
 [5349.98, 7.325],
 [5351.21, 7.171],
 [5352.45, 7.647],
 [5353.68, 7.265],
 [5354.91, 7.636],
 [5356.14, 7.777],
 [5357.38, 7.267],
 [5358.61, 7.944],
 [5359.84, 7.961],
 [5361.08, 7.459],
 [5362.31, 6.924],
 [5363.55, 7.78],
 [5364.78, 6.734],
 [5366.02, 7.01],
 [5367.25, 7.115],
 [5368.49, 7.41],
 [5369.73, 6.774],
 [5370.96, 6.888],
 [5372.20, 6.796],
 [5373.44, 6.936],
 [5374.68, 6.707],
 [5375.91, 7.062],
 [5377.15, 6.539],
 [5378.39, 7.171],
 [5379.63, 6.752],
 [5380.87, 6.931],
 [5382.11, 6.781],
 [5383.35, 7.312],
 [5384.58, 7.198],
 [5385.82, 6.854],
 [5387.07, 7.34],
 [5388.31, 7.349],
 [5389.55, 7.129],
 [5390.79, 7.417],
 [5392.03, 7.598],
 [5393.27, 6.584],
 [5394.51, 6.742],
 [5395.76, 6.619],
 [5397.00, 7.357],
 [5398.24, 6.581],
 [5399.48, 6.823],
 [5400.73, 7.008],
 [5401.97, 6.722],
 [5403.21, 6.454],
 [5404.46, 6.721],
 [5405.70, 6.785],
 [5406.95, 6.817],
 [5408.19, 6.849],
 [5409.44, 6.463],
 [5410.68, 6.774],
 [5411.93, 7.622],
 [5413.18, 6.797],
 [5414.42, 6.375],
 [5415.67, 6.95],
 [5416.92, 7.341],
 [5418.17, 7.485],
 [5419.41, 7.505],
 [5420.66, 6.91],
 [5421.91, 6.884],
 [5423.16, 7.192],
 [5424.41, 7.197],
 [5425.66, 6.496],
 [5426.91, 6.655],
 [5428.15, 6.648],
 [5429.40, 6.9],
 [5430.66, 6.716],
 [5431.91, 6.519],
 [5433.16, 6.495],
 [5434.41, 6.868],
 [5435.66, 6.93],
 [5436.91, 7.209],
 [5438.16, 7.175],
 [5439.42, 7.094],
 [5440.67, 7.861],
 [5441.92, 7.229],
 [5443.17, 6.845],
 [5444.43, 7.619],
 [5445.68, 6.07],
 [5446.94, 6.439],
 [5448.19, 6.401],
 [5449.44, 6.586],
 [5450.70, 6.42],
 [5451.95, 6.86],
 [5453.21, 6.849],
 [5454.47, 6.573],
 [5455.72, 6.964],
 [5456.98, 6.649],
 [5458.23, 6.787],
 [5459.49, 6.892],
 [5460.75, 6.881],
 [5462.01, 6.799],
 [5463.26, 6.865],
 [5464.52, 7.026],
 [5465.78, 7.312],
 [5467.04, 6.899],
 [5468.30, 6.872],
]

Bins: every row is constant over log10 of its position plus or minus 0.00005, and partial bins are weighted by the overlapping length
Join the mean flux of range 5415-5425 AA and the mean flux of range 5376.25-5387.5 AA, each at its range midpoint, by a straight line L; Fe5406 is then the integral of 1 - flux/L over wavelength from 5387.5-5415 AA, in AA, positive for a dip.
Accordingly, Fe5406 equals 0.7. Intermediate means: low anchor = 6.98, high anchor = 7.17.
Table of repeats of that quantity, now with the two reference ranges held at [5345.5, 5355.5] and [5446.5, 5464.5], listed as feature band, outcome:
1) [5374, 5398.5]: 0.14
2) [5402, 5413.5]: 0.24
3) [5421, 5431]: 0.03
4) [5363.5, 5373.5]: 0.16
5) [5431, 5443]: -0.38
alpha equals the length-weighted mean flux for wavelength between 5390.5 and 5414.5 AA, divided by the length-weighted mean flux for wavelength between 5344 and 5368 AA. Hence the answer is 0.9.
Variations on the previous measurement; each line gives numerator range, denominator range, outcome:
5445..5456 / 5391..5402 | 0.95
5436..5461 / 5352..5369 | 0.93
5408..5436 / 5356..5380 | 0.97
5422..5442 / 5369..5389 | 1.00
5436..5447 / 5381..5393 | 0.99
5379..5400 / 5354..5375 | 0.97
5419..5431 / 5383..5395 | 0.96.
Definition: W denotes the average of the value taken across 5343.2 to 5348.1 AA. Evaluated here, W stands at 7.09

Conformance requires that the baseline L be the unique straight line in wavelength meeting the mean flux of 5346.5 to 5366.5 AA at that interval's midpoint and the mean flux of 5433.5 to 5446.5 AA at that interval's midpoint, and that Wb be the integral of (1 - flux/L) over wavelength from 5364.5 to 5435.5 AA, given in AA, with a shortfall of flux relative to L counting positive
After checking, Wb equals 2.6 AA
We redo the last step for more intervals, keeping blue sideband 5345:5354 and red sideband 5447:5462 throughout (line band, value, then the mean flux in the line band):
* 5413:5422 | -0.2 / 7.05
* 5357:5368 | -0.4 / 7.36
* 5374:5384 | 0.2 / 6.91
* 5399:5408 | 0.2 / 6.76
